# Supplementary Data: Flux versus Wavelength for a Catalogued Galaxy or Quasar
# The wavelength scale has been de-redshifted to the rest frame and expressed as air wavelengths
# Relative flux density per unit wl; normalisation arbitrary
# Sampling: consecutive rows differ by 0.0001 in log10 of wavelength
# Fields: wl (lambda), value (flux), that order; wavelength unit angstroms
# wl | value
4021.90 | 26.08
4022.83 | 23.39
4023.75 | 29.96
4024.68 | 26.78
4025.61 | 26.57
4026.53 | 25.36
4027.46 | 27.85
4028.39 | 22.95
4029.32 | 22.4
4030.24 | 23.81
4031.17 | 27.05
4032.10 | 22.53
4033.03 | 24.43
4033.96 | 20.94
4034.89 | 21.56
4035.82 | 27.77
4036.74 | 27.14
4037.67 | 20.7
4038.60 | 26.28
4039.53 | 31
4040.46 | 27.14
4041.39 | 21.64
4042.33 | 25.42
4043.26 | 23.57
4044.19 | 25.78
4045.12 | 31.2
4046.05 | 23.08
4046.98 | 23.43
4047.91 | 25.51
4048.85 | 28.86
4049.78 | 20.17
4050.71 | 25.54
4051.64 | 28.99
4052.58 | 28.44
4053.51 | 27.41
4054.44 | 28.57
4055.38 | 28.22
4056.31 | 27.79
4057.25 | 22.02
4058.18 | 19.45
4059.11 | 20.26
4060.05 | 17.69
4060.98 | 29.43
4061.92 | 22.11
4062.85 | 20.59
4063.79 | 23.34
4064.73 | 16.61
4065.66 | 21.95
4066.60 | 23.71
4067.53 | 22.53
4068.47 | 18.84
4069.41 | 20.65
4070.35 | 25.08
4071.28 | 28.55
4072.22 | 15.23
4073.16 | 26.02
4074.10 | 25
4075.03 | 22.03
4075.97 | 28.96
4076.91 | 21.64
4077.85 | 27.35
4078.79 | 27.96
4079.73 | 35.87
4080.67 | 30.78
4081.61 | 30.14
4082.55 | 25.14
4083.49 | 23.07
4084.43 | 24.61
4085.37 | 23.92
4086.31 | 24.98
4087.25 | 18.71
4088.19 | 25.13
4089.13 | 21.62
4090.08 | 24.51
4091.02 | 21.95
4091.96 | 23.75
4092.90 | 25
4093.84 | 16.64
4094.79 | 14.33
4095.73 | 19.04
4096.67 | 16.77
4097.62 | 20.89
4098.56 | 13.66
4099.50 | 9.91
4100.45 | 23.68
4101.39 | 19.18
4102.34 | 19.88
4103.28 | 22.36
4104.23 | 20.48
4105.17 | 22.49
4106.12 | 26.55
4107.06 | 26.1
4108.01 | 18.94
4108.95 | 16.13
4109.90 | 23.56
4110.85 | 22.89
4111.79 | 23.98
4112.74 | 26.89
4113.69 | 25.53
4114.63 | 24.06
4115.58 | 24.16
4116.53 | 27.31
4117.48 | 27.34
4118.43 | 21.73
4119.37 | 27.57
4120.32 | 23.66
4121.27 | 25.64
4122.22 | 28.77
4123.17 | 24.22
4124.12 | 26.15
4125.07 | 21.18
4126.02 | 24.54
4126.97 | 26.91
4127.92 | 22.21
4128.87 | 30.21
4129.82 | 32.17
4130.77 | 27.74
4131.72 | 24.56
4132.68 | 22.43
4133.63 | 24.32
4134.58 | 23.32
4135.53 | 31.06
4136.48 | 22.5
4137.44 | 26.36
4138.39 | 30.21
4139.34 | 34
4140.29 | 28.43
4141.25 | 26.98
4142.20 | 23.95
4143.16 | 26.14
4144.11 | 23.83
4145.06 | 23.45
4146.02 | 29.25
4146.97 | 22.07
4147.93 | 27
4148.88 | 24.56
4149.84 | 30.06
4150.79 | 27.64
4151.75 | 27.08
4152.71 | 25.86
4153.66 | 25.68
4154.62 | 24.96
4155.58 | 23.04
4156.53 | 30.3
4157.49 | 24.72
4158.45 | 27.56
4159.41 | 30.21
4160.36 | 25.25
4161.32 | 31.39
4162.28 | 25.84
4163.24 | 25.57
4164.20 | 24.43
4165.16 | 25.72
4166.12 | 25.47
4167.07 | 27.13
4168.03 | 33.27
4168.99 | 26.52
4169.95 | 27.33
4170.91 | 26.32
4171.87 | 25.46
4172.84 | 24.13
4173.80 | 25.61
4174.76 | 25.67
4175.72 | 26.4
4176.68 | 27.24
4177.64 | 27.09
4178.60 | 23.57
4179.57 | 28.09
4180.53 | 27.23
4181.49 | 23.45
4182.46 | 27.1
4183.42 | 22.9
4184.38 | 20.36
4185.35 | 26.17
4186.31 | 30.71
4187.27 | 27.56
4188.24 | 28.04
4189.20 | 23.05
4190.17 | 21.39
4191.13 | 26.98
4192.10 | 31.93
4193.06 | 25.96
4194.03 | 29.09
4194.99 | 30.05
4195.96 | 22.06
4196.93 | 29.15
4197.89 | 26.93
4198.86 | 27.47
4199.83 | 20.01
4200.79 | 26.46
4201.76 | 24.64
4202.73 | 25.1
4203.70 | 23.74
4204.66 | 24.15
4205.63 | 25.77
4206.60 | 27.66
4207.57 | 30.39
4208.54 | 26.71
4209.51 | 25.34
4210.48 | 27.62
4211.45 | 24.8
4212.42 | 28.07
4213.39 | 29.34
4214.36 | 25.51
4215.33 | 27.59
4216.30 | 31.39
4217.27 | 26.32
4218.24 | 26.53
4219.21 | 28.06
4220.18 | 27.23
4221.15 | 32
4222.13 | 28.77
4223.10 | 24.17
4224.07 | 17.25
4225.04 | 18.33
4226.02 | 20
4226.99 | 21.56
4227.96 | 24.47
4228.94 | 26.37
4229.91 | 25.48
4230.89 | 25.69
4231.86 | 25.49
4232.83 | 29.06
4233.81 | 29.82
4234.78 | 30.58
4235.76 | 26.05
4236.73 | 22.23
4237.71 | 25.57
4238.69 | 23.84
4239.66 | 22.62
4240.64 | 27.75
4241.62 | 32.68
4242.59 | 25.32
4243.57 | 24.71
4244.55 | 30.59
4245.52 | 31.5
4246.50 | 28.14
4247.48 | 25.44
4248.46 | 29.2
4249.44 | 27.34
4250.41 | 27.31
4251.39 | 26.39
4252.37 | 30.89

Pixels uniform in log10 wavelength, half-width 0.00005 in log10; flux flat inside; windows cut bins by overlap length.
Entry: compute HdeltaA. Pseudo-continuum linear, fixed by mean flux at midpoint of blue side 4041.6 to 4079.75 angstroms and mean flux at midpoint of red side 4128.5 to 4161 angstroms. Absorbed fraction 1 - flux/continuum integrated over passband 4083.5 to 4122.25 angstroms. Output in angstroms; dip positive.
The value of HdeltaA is 5.0 angstroms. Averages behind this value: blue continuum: 24.4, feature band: 22.2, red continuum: 26.7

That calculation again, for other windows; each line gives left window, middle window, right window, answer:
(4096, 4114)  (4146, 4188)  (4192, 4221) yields -3.2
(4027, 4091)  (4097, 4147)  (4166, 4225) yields 2.1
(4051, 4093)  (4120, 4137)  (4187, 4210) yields -0.3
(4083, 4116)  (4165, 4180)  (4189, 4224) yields -0.9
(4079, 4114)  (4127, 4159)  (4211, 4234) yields -3.7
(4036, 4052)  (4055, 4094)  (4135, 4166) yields 3.2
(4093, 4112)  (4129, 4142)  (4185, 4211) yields -3.0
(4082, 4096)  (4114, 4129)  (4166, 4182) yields -0.9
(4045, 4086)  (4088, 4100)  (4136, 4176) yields 2.8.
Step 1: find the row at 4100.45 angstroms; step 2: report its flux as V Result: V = 23.68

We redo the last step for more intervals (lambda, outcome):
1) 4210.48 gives 27.62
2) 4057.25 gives 22.02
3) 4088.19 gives 25.13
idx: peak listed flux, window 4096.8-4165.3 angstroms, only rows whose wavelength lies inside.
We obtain 34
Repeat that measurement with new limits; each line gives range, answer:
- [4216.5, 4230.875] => 32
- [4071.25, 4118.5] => 35.87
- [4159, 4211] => 33.27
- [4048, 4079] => 29.43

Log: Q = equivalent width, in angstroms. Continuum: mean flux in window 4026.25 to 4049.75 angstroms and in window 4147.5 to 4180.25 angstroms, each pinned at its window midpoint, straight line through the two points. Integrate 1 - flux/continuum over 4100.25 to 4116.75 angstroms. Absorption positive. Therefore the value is 1.9 angstroms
